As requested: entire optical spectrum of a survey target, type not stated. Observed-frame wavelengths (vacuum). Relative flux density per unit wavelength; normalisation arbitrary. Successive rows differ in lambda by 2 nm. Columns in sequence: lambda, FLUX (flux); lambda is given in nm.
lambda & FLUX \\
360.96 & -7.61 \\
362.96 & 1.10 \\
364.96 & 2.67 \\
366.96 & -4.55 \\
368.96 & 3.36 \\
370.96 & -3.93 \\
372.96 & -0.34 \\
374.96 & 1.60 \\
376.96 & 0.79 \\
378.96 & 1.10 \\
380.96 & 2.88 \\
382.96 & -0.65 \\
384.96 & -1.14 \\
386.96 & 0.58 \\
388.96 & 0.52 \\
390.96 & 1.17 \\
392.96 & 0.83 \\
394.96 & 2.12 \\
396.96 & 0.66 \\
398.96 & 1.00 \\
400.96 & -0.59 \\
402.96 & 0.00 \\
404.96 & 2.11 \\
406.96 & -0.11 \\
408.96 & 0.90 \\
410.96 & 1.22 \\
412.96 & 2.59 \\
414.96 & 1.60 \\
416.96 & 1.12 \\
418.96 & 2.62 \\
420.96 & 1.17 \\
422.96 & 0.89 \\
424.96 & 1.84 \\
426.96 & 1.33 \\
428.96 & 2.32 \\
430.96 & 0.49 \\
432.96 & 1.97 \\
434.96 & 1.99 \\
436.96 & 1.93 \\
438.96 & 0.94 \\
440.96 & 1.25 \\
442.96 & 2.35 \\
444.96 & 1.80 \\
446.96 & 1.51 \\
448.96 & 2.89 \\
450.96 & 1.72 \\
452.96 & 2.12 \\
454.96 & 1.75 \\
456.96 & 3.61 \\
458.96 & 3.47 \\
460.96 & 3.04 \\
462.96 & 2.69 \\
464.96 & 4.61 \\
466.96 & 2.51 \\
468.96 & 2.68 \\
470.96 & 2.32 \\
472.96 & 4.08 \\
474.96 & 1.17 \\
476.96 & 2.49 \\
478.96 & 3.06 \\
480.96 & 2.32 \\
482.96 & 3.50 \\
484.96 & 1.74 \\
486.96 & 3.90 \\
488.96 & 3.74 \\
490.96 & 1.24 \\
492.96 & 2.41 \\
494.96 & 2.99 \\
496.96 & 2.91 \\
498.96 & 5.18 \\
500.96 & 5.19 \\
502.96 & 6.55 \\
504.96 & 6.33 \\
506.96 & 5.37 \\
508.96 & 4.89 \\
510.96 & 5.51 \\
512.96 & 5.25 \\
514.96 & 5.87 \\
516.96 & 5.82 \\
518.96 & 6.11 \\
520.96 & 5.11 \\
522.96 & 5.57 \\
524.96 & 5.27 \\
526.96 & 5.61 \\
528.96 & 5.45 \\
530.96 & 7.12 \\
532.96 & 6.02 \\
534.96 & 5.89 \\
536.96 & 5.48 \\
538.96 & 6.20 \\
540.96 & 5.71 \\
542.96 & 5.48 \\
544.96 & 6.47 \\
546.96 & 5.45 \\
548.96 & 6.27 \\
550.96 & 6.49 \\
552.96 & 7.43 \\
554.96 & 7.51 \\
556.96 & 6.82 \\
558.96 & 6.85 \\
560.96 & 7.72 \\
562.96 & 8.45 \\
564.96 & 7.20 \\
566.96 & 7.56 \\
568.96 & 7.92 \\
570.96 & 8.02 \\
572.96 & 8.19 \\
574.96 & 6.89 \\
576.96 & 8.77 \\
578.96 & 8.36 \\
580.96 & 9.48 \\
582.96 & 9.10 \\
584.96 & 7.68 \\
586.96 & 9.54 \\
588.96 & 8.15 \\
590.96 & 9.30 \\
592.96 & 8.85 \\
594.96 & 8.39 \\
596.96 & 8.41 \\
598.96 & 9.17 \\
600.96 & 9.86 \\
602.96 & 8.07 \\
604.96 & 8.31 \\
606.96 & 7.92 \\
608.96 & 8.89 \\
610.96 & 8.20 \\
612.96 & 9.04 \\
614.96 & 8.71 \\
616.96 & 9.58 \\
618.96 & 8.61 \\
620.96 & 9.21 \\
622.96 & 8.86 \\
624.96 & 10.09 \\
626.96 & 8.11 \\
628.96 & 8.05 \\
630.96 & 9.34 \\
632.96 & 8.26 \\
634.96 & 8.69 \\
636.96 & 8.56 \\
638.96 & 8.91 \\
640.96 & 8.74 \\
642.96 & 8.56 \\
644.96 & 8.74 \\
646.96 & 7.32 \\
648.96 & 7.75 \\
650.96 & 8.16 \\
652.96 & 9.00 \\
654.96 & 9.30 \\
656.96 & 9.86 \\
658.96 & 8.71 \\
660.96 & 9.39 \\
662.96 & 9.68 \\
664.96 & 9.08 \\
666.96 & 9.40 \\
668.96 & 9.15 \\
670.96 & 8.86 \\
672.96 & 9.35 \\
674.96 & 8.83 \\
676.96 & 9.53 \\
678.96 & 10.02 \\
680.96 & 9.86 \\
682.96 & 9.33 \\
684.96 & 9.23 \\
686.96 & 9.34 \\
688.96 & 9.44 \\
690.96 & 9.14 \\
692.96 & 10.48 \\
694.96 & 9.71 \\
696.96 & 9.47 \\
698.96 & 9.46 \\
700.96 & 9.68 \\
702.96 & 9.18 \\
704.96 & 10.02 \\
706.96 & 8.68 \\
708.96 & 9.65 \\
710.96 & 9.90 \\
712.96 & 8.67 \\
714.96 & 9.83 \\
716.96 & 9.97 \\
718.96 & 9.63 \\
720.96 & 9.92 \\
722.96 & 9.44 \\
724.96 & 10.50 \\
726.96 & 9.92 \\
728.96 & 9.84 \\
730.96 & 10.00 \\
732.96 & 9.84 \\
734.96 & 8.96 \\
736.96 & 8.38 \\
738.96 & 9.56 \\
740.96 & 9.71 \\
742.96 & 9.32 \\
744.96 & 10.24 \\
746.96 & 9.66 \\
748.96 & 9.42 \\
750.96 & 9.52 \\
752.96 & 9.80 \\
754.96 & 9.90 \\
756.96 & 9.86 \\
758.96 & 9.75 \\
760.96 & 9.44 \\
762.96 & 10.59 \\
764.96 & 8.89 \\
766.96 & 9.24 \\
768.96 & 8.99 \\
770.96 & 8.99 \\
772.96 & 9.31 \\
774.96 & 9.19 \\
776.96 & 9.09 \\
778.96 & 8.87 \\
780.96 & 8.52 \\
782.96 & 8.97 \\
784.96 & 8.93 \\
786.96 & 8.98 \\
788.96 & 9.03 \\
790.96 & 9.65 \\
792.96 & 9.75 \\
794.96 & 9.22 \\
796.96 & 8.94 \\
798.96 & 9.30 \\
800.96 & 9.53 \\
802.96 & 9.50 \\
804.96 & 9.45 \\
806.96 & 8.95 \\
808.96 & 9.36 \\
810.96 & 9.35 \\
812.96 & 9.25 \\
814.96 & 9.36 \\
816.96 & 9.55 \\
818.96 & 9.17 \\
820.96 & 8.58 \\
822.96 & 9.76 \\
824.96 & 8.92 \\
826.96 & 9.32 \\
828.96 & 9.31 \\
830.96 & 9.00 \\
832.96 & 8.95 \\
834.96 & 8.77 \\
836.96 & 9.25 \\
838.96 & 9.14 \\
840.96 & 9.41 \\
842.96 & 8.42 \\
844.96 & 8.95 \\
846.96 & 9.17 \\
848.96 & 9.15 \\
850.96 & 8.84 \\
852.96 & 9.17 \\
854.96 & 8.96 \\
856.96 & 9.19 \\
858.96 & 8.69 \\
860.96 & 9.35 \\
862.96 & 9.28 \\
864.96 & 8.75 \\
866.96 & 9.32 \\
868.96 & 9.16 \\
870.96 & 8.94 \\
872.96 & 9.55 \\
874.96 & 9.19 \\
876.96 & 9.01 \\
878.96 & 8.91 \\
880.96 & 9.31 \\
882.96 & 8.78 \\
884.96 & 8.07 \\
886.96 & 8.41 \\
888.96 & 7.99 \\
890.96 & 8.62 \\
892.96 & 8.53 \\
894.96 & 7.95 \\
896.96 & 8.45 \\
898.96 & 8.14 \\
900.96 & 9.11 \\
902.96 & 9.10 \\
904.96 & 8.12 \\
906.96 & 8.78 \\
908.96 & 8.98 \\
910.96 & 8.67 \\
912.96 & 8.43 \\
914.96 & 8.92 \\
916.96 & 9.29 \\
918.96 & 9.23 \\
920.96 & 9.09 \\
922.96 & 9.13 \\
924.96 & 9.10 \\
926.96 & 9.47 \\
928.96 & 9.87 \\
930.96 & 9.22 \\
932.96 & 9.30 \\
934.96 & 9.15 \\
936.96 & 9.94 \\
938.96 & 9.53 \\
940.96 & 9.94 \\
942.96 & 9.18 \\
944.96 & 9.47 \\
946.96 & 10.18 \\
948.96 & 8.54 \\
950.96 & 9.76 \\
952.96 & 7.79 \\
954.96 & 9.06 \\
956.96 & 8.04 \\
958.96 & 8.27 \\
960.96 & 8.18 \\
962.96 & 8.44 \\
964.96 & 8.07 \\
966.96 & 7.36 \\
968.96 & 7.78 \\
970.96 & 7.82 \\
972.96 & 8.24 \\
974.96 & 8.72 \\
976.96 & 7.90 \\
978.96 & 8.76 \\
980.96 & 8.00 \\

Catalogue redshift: 0.25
